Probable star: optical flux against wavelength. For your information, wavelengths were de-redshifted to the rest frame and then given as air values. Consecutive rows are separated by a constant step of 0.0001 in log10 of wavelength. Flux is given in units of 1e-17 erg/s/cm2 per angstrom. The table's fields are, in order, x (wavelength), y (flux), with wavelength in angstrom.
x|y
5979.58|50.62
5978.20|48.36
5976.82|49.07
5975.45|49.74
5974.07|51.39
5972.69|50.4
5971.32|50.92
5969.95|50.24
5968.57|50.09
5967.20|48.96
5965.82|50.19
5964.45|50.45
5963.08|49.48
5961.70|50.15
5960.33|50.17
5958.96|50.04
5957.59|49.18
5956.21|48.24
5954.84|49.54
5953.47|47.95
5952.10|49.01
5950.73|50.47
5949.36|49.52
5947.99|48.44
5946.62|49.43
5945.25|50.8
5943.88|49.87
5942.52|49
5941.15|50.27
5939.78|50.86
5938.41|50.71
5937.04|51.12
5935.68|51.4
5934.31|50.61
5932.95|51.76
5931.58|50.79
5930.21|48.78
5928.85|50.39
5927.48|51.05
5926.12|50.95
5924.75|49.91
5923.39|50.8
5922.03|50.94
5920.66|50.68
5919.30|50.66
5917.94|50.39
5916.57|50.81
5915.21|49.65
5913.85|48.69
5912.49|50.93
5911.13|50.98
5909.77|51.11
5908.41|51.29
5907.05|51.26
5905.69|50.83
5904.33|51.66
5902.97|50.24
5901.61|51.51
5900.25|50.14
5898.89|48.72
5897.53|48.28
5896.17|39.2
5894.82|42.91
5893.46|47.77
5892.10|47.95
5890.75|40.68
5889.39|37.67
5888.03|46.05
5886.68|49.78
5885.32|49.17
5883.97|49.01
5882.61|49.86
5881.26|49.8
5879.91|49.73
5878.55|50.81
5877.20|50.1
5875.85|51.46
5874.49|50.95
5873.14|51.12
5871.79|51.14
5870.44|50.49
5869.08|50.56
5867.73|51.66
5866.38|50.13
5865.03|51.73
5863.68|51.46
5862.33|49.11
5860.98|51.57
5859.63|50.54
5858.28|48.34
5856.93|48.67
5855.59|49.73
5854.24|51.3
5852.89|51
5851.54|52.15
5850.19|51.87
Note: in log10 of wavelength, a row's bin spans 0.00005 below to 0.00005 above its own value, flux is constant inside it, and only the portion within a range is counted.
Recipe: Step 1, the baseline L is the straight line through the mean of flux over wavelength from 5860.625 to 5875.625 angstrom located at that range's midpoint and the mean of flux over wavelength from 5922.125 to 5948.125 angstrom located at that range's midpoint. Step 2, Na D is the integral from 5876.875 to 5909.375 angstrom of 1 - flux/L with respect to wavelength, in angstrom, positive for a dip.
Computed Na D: 1.7 angstrom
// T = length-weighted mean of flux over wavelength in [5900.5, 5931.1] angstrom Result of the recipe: 50.6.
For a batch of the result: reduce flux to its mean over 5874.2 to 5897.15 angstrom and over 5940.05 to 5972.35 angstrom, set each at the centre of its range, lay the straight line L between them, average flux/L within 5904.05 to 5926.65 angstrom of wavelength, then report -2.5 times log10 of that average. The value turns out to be -0.053 mag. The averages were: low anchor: 47.2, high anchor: 49.7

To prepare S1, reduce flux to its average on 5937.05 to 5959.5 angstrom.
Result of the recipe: 49.6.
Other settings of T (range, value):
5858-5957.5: 49.6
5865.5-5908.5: 48.8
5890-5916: 48.6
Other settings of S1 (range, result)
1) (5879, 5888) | 49.4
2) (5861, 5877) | 50.9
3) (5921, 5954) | 50.2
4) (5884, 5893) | 45.6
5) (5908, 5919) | 50.5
